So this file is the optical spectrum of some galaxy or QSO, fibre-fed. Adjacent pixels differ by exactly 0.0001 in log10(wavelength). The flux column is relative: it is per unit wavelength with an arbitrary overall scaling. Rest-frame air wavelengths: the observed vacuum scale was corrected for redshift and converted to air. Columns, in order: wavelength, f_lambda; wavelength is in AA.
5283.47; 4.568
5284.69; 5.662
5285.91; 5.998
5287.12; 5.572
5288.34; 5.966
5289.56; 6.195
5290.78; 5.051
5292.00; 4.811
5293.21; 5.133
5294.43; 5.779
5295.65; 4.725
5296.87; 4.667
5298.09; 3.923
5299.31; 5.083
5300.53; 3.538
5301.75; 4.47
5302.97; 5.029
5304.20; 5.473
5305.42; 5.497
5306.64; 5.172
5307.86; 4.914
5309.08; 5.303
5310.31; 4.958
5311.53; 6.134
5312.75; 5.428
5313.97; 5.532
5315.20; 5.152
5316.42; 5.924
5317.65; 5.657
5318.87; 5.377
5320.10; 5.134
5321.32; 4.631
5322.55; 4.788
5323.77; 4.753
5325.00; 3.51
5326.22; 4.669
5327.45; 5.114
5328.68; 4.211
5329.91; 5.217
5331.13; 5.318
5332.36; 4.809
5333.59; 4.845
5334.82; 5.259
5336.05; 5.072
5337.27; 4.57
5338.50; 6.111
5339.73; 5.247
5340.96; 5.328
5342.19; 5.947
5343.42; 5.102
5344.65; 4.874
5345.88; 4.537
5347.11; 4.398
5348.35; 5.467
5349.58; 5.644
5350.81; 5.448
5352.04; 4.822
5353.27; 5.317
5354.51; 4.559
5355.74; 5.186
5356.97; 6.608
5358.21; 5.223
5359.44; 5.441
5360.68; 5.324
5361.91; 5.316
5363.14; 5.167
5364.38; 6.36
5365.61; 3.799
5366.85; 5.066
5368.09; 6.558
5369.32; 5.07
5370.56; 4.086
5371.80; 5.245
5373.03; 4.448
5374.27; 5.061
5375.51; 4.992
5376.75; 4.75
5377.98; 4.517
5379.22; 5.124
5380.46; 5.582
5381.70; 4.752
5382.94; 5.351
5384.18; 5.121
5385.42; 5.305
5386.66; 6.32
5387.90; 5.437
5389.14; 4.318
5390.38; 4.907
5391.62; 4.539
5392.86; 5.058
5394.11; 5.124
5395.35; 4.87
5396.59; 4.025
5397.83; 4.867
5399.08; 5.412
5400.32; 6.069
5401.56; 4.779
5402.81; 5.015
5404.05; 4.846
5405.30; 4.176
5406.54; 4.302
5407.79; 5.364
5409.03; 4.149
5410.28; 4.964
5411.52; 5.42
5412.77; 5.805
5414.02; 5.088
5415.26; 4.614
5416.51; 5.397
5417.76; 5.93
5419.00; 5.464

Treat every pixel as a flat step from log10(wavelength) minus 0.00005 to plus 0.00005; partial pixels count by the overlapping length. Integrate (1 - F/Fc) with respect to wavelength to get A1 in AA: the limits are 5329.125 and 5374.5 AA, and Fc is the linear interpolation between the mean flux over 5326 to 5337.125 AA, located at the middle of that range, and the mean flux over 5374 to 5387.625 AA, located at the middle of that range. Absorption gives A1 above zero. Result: -1.3 AA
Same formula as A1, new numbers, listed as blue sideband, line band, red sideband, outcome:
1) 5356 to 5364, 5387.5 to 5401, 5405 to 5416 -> 0.4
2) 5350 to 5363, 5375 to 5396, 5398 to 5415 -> 0.3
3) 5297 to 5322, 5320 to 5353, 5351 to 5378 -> 0.9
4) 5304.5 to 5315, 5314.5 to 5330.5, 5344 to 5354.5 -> 1.0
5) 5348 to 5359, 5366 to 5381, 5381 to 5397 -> 0.4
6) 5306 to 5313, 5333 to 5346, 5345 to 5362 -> 0.1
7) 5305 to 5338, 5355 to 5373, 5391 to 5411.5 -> -1.2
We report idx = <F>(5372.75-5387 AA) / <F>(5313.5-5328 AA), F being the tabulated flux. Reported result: 1.0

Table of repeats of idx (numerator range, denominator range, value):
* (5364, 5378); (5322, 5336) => 1.04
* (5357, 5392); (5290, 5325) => 1.02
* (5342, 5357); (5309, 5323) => 0.96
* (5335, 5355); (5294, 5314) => 1.03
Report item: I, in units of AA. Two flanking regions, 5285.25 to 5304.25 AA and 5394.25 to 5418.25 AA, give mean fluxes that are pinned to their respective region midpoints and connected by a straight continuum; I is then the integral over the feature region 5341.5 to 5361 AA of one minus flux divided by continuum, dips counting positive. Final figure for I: -0.8 AA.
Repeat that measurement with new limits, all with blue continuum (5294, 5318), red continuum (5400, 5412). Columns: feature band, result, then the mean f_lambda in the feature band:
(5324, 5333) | 0.64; 4.69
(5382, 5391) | -0.57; 5.23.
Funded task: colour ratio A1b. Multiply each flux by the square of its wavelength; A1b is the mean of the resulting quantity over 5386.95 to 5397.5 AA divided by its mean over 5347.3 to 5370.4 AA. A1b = 0.92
